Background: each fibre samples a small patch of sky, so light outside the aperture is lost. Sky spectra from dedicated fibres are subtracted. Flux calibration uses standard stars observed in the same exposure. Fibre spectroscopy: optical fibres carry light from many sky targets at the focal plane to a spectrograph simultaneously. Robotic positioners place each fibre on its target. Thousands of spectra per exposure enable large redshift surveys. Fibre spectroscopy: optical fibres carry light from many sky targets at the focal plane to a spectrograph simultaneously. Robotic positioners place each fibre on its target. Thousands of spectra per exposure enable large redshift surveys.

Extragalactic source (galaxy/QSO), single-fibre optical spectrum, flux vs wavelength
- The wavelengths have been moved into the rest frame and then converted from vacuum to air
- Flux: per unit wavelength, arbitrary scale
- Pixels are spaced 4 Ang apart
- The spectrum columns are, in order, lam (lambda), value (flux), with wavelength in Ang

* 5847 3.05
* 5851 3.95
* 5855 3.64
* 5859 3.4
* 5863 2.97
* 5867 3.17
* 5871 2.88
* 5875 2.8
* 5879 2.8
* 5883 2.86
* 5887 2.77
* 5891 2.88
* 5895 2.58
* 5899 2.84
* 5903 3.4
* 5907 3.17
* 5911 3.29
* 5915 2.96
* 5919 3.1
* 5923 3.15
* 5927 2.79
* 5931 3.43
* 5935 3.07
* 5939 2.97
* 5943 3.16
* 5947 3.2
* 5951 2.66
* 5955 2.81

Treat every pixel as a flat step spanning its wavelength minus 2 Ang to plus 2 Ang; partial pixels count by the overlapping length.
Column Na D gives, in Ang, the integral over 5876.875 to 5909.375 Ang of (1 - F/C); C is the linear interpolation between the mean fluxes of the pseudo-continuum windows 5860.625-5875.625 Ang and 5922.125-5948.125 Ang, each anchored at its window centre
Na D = 1.2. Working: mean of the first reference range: 2.98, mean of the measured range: 2.92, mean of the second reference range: 3.11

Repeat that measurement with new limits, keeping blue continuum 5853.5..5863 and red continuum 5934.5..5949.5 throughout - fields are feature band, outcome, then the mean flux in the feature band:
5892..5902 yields 1.4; 2.8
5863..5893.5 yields 4.1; 2.88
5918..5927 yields 0.3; 3.05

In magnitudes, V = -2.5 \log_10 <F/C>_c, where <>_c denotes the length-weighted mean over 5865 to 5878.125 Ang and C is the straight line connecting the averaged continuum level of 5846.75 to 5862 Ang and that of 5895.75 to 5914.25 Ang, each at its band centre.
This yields 0.16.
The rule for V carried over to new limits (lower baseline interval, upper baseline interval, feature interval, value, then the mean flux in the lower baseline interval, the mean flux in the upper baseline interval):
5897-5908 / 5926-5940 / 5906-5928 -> 0.01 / 3.13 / 3.09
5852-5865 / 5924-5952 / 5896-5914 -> 0.02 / 3.38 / 3.06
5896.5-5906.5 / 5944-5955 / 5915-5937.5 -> -0.03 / 3.1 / 2.93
